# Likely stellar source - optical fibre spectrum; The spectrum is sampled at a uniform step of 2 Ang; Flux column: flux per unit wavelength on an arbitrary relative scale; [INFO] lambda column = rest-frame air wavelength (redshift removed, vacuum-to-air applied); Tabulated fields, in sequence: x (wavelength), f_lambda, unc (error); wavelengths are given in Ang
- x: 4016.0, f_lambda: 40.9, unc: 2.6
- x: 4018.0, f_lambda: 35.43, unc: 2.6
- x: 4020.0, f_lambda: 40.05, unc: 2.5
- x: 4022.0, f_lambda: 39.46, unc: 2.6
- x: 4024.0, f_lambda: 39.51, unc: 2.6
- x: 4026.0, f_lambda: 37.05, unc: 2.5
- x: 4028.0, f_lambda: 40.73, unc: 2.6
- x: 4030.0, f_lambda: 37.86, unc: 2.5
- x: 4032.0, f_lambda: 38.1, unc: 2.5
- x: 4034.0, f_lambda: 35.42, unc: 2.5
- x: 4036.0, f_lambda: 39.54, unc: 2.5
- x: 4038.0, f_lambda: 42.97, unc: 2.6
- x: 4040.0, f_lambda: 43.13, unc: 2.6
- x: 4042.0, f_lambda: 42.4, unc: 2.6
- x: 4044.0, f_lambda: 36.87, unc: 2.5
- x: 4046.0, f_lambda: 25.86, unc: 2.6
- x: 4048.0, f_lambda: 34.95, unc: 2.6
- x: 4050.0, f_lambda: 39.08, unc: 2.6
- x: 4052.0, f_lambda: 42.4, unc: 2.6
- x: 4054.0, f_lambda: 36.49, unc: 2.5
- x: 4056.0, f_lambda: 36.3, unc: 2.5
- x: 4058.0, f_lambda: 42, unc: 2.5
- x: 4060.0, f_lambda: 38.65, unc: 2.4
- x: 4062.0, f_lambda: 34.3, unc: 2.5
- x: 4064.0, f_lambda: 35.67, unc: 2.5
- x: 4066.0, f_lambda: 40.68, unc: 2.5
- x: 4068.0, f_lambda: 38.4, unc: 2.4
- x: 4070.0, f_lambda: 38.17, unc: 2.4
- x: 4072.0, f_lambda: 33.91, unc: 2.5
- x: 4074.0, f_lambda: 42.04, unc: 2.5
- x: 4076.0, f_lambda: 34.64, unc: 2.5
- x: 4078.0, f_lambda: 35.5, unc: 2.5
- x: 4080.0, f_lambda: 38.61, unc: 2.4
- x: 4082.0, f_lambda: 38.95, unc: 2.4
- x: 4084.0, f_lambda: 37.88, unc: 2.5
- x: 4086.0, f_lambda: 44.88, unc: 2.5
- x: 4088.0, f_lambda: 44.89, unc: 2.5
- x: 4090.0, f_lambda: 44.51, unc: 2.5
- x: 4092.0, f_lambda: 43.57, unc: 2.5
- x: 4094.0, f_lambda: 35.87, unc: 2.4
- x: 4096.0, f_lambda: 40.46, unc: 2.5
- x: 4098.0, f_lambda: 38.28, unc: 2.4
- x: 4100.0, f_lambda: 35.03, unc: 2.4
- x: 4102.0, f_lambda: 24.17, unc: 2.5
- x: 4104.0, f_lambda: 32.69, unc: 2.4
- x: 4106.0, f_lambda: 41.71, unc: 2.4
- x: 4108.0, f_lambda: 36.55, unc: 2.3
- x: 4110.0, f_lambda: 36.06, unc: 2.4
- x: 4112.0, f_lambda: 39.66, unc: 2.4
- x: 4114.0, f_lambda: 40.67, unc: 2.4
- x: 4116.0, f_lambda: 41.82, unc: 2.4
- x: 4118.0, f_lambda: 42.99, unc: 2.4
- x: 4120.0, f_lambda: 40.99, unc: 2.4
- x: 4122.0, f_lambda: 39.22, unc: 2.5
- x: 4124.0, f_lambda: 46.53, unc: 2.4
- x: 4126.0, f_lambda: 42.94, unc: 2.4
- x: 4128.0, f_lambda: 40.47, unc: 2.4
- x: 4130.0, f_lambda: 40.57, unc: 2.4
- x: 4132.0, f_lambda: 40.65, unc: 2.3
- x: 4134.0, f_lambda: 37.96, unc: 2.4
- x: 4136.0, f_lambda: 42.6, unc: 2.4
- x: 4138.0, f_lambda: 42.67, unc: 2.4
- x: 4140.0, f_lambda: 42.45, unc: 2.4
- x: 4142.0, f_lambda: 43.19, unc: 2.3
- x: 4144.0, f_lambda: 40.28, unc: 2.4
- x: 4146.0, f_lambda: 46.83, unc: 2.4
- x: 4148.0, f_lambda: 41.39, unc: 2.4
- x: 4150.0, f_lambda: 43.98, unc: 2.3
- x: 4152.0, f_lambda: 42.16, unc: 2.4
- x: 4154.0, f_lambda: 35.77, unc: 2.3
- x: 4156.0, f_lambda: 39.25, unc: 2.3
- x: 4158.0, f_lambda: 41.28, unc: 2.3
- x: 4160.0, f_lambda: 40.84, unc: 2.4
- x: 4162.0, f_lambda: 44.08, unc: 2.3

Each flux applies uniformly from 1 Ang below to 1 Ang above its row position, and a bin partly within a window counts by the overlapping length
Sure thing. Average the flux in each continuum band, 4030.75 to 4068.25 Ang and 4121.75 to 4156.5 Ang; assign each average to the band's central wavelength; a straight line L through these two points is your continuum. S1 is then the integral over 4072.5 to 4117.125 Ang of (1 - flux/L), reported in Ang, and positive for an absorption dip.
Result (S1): 1.5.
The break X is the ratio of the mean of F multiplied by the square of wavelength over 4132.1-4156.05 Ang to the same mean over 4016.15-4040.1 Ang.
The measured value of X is 1.13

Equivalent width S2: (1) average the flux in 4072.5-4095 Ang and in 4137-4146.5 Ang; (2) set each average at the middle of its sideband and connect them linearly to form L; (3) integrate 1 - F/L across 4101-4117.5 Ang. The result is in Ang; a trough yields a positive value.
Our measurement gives 1.8 Ang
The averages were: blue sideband 40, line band 36.9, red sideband 42.9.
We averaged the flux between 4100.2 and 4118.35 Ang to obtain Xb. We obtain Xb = 37.1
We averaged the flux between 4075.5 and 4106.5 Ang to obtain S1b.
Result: 38.2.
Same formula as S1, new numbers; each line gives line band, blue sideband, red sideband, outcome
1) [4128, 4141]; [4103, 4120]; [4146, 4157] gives -0.27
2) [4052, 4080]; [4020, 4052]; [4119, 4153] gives 1.29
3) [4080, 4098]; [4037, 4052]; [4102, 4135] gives -0.92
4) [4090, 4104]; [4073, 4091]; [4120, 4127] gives 1.53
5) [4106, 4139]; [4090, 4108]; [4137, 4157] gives -1.25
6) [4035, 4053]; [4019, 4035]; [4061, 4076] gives -0.24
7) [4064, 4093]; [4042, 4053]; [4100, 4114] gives -2.96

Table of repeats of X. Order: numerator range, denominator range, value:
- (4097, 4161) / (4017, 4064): 1.10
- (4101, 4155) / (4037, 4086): 1.09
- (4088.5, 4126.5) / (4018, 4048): 1.06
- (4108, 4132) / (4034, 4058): 1.11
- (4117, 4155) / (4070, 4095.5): 1.08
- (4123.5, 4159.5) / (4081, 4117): 1.10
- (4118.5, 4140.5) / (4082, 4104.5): 1.10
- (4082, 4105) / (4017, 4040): 1.02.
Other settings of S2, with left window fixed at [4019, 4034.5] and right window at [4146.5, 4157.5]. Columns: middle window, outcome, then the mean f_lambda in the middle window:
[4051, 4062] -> 0.12 Ang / 38.7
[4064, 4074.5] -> 0.31 Ang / 38.2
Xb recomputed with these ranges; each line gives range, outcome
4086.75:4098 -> 41.6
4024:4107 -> 38.2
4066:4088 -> 38.7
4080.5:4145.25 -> 40.1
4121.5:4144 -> 41.7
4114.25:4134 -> 41.6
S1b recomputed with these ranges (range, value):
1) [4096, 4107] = 34.9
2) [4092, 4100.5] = 38.3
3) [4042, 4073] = 37.1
